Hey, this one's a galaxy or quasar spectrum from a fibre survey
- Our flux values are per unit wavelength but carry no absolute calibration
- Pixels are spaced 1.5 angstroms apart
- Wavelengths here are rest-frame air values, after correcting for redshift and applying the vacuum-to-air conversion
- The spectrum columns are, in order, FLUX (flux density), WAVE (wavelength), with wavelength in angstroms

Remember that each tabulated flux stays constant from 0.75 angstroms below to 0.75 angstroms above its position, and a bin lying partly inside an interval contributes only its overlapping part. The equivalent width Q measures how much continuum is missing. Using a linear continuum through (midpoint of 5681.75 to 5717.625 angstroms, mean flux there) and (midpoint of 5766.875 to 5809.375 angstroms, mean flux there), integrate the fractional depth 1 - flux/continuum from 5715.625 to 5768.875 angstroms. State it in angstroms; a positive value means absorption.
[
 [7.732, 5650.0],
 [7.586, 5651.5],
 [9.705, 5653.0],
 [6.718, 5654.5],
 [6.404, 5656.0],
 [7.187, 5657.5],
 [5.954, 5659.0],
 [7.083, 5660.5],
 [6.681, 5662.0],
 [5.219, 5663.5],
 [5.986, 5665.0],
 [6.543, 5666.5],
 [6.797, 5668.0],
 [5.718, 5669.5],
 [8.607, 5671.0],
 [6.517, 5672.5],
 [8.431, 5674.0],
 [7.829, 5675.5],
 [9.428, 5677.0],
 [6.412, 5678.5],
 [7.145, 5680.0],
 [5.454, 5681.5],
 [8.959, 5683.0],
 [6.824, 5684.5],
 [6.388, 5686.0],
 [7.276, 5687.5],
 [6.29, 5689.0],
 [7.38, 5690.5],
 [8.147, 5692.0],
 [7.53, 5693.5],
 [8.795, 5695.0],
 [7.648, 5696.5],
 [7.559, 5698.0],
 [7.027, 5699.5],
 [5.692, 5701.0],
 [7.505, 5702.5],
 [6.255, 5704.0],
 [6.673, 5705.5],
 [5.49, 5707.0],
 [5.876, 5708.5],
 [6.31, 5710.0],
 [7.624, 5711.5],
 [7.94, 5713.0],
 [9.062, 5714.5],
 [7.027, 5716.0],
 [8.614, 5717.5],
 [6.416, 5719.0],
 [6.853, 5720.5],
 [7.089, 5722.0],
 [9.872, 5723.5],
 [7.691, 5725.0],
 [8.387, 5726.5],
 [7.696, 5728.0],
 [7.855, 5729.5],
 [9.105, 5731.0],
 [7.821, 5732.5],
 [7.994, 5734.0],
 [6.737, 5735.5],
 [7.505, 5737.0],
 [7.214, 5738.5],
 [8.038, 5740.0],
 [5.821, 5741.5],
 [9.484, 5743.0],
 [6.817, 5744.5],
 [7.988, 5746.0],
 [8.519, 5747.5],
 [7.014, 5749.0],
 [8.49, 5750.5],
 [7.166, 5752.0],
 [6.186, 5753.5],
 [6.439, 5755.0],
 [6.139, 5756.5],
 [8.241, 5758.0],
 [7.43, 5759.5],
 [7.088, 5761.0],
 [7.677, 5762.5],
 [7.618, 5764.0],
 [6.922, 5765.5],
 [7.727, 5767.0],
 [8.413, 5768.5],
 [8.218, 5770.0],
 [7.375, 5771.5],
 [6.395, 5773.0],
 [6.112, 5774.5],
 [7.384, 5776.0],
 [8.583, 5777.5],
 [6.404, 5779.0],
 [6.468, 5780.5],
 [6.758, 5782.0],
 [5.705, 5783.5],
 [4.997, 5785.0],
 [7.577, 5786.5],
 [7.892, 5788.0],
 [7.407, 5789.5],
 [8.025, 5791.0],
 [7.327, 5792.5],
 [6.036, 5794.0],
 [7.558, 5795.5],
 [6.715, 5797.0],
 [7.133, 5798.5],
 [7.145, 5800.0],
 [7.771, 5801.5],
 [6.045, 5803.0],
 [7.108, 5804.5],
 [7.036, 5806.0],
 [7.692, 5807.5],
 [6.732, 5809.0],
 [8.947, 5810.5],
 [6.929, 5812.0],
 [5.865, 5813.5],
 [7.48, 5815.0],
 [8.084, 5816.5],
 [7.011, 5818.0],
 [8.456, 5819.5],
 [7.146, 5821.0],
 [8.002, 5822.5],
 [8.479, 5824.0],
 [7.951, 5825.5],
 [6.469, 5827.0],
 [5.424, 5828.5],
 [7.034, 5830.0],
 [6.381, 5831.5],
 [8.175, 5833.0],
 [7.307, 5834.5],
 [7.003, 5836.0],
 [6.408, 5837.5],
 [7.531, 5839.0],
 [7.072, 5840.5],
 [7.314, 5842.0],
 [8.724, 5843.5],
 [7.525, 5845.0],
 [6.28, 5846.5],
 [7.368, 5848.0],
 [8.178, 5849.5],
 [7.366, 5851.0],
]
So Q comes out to -3.3 angstroms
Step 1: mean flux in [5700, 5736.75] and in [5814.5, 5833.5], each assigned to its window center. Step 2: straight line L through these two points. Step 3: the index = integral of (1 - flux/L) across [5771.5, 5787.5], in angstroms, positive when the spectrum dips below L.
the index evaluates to 1.5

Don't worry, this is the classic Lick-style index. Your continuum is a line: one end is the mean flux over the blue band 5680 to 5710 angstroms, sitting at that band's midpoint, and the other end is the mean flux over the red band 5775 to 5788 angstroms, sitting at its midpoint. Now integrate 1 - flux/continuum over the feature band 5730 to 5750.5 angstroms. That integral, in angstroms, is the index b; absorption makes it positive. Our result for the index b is -2.53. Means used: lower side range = 6.97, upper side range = 6.79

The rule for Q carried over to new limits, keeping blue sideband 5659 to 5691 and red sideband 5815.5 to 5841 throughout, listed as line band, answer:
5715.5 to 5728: -1.2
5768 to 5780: -0.2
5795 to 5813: 0.1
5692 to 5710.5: 0.3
